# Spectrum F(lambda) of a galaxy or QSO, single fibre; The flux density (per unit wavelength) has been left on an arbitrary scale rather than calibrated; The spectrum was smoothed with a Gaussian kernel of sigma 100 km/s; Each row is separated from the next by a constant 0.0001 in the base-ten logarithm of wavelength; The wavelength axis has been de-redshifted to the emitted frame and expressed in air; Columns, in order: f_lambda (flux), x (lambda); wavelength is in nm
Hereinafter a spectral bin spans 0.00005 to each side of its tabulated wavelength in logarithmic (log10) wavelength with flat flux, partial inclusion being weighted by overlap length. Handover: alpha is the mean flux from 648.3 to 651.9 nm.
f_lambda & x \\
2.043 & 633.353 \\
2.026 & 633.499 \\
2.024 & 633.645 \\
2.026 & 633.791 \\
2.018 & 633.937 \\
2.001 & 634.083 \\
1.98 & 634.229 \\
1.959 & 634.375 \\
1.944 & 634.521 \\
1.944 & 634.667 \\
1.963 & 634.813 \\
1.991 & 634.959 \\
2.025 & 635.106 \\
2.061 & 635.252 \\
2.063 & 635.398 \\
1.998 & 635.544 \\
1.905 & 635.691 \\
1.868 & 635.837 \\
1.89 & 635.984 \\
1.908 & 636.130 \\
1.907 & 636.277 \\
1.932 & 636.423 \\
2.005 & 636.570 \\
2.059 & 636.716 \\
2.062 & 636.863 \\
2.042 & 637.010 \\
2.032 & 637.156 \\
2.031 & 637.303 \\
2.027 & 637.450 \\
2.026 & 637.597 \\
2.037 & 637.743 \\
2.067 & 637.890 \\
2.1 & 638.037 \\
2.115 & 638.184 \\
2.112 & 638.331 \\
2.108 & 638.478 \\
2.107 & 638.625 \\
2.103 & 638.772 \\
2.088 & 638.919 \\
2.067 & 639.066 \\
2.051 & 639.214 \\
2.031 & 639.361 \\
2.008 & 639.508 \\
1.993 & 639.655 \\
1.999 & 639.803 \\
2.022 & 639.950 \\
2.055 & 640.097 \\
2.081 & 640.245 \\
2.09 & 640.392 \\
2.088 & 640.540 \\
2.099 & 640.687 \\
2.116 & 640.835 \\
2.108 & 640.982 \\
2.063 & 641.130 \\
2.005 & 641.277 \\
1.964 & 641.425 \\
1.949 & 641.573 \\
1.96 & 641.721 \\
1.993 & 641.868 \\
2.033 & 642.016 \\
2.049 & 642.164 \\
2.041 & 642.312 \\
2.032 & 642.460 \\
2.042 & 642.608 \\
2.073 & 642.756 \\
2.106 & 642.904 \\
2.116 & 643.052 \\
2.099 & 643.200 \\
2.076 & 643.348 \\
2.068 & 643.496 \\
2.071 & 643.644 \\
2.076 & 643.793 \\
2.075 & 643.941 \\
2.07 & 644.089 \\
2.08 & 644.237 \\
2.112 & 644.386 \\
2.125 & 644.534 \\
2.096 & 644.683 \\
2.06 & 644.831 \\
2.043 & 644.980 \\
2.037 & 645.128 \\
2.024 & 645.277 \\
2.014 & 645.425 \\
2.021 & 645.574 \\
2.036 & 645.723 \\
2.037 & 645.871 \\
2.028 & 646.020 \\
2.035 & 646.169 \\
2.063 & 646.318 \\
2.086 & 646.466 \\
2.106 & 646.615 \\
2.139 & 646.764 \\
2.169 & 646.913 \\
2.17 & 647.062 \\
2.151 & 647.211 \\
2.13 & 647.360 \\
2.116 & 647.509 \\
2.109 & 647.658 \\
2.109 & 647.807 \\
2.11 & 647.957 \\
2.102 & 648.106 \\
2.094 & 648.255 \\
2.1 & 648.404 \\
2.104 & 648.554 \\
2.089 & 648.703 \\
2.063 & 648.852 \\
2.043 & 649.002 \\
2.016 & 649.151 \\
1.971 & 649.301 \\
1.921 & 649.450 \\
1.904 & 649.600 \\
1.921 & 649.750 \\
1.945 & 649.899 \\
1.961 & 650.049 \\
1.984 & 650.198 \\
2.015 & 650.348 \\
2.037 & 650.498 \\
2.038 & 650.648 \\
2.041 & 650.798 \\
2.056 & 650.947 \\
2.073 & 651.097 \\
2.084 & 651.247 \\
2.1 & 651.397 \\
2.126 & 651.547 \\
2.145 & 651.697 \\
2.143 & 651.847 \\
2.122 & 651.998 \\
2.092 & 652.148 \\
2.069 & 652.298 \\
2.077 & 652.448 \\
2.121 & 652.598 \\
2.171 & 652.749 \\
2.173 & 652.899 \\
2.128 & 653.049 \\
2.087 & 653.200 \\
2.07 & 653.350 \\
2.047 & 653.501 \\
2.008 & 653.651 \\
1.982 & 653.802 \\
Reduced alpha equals 2.04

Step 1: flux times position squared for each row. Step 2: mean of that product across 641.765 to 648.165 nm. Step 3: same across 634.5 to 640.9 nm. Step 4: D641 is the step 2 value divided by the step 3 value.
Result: 1.05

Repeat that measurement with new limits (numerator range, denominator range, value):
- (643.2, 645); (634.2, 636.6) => 1.09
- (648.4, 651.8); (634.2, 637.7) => 1.07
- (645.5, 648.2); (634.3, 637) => 1.10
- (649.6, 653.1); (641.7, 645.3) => 1.03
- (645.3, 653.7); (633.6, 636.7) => 1.10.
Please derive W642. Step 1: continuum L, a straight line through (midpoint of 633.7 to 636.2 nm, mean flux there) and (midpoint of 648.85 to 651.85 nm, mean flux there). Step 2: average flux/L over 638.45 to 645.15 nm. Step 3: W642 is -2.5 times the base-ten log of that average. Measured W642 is -0.034 mag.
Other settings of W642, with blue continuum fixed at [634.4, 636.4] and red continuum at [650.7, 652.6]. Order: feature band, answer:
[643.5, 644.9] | -0.027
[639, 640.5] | -0.024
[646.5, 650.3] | 0.003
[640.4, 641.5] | -0.032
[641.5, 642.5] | 0.004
